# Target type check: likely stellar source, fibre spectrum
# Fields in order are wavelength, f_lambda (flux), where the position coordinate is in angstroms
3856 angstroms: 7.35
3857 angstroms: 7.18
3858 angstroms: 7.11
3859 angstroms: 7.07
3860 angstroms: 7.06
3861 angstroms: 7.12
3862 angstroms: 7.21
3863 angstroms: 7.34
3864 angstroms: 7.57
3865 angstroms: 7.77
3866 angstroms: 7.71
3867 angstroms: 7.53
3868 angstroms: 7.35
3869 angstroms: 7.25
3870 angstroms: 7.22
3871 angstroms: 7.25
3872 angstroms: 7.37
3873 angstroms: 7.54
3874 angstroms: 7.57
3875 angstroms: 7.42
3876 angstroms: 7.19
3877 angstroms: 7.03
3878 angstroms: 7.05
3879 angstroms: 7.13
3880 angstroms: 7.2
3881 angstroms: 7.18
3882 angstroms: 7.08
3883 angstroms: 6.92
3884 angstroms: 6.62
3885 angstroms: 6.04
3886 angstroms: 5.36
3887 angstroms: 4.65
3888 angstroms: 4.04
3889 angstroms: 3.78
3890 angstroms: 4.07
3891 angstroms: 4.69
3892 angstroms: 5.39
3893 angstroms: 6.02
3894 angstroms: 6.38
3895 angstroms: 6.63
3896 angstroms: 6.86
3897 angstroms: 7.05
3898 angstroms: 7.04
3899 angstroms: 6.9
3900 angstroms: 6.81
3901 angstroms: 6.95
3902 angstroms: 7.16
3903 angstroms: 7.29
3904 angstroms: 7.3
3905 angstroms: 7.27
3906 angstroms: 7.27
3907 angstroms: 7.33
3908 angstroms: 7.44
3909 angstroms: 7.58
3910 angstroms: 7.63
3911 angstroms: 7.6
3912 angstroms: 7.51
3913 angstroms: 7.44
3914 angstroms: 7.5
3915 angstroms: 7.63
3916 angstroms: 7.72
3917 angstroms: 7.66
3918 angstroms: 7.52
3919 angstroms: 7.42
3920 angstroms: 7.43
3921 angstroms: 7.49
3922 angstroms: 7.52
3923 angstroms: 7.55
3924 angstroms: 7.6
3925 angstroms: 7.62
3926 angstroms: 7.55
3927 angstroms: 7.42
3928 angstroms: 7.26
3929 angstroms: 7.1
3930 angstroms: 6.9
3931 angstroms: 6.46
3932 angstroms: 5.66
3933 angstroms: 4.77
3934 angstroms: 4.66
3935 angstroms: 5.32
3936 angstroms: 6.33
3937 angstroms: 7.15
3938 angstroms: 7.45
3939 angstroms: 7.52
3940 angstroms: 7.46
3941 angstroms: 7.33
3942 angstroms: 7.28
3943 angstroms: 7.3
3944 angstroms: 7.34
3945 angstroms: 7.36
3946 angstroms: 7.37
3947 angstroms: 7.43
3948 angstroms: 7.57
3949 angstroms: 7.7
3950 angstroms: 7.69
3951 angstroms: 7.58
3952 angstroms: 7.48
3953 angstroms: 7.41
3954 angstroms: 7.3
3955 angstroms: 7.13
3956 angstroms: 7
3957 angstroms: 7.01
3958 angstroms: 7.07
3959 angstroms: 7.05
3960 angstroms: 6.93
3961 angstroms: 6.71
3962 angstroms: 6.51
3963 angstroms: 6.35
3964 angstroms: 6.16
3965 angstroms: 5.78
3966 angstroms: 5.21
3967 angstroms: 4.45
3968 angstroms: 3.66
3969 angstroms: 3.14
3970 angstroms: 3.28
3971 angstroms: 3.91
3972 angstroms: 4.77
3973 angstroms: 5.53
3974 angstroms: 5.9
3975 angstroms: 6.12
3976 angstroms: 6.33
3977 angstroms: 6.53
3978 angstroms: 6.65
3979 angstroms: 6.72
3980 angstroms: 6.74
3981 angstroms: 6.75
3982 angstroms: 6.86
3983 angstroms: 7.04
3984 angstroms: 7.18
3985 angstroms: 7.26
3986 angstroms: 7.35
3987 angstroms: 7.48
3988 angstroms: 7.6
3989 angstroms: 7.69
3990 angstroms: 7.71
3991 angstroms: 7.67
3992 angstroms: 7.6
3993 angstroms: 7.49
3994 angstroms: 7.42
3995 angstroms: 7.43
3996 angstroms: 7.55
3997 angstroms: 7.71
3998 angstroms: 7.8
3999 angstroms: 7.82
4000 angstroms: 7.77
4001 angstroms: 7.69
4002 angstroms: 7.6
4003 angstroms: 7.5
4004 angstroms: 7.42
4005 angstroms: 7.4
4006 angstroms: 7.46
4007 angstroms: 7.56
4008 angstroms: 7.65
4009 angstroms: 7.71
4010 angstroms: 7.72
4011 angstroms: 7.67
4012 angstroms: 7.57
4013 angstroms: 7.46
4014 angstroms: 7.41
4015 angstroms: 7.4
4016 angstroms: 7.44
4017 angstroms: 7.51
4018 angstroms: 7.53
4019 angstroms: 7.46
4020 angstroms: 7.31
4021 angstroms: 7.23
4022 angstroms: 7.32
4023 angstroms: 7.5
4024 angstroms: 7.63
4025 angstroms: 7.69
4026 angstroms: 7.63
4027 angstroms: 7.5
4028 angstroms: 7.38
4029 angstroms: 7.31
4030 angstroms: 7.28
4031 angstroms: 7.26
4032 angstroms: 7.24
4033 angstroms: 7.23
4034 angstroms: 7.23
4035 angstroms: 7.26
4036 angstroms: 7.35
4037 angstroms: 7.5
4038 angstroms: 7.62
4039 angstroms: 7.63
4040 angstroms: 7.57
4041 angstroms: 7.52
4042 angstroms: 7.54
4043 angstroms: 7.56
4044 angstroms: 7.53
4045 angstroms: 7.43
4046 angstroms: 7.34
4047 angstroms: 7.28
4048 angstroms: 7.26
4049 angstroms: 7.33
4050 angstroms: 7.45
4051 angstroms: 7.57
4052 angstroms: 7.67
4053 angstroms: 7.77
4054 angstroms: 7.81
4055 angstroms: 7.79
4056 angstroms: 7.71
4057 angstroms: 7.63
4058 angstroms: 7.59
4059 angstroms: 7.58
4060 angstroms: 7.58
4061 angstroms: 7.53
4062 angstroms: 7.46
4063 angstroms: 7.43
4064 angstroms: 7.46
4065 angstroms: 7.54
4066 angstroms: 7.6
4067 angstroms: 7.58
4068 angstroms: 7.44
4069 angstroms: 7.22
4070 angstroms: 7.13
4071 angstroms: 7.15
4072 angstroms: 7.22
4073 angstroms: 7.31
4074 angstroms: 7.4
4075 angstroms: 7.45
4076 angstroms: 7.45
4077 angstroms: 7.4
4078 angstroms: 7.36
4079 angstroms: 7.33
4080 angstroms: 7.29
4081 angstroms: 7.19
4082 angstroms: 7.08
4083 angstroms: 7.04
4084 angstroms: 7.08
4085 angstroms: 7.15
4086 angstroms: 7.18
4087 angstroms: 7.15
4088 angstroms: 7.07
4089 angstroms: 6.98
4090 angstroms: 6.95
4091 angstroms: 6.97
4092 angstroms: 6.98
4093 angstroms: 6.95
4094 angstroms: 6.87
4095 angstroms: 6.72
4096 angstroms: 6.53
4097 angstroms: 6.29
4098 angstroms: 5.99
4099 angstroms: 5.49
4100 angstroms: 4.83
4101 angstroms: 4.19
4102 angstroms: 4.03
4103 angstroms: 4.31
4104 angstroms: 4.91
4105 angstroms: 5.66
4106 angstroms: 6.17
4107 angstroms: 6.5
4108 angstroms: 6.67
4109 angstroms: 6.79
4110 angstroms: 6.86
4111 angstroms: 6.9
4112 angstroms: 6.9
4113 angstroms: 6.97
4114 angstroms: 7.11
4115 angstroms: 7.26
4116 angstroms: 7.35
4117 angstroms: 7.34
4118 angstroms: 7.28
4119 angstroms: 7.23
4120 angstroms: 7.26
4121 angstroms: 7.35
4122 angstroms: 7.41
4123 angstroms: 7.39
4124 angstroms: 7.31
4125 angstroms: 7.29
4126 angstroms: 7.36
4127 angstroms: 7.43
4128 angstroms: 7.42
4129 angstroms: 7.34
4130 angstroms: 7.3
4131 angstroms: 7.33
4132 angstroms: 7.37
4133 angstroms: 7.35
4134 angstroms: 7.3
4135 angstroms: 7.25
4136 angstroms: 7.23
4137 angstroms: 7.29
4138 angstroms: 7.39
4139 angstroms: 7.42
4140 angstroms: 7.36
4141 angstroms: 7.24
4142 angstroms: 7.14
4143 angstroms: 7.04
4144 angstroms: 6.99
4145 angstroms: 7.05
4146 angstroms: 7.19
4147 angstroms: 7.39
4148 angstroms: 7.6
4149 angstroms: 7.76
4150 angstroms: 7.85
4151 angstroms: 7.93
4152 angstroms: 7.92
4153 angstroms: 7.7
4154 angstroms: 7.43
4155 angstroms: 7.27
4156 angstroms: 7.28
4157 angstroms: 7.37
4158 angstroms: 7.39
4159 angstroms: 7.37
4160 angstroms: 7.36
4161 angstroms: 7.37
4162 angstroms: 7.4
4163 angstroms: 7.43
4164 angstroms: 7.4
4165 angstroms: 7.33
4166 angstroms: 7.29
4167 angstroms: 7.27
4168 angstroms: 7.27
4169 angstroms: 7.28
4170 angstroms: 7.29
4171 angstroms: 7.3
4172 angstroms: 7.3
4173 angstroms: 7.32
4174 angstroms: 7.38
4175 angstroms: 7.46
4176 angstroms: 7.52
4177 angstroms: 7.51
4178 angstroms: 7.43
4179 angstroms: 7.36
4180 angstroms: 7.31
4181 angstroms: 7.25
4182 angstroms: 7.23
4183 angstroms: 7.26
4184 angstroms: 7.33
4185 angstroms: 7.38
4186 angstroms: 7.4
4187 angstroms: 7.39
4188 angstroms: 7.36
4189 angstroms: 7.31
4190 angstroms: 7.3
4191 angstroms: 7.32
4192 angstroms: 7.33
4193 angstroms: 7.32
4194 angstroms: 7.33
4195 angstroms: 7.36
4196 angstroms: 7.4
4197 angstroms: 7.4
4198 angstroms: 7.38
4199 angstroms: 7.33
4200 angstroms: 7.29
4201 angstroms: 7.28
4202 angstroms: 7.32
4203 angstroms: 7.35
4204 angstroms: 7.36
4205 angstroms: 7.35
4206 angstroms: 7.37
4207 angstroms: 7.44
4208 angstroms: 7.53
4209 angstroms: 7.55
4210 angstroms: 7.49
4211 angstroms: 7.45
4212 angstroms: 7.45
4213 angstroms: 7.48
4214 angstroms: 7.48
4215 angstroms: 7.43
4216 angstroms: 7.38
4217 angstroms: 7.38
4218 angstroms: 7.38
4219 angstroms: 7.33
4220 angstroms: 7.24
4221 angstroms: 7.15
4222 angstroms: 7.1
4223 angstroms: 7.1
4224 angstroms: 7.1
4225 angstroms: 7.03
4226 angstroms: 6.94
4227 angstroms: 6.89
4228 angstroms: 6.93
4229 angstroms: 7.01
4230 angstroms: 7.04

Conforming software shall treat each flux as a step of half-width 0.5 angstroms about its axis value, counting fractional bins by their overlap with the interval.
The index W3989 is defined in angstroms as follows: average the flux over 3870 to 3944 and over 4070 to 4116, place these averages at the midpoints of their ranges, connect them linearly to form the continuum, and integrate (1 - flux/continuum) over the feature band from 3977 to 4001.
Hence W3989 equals -2.1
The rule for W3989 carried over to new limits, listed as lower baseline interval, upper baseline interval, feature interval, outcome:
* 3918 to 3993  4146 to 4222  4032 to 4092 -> -2.99 angstroms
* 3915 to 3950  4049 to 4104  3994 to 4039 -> -2.86 angstroms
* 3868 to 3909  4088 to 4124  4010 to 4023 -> -1.76 angstroms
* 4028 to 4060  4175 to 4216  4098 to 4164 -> 3.73 angstroms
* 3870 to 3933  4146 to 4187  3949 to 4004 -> 2.41 angstroms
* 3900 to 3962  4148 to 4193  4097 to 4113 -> 3.36 angstroms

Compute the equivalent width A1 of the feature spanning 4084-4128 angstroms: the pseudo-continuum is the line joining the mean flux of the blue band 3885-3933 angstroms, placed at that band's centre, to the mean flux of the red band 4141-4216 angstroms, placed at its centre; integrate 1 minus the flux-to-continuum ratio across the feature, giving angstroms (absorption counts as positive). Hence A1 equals 3.5 angstroms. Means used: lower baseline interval 6.79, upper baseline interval 7.38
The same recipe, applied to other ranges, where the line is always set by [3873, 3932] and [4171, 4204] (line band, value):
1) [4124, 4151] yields -0.29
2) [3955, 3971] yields 2.84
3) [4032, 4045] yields -0.64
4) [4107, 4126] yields 0.25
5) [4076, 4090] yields 0.00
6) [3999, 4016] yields -1.24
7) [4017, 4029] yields -0.66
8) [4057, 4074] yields -0.67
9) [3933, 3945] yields 0.30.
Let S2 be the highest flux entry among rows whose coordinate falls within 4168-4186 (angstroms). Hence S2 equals 7.52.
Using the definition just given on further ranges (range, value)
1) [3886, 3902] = 7.16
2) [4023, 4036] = 7.69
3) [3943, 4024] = 7.82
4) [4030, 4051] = 7.63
